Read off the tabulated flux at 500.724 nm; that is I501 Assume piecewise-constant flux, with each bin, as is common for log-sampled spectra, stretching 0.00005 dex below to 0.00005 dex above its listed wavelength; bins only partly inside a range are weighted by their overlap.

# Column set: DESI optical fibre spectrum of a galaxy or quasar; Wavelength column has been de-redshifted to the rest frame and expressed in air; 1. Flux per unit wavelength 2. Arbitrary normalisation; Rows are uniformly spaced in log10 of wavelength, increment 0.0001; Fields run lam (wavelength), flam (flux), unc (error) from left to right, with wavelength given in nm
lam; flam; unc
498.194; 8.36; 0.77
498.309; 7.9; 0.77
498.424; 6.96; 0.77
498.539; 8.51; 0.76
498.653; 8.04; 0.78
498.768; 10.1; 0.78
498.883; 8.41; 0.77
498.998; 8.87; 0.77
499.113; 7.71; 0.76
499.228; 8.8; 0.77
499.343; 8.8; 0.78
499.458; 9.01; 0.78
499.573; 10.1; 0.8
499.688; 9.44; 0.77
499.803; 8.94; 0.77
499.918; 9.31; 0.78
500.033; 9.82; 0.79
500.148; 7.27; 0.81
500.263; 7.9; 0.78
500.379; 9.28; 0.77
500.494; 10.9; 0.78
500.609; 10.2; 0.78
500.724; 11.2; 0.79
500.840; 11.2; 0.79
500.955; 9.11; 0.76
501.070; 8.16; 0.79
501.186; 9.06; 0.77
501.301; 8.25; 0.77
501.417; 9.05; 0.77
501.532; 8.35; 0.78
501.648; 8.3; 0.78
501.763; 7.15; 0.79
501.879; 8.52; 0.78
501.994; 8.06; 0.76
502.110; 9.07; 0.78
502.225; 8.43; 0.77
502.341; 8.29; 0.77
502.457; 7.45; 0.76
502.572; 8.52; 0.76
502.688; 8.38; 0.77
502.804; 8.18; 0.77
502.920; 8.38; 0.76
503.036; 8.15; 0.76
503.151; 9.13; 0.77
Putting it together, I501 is 11.2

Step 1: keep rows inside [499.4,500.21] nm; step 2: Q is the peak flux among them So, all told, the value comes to 10.1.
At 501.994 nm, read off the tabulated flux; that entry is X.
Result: 8.06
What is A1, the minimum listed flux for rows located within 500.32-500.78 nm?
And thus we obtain 9.28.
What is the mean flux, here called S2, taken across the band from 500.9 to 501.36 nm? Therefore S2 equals 8.64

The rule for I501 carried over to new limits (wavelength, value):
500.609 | 10.2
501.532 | 8.35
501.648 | 8.3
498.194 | 8.36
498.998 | 8.87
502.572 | 8.52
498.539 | 8.51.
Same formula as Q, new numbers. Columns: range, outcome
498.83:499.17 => 8.87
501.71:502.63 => 9.07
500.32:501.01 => 11.2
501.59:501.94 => 8.52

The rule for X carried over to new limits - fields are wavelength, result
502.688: 8.38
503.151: 9.13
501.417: 9.05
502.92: 8.38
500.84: 11.2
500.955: 9.11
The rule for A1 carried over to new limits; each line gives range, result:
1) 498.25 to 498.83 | 6.96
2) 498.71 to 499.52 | 7.71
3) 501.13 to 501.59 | 8.25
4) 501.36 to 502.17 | 7.15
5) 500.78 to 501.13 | 8.16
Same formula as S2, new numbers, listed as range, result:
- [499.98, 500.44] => 8.57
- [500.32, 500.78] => 10.4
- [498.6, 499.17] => 8.62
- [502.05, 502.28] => 8.76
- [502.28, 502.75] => 8.15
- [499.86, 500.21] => 8.8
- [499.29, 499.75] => 9.34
